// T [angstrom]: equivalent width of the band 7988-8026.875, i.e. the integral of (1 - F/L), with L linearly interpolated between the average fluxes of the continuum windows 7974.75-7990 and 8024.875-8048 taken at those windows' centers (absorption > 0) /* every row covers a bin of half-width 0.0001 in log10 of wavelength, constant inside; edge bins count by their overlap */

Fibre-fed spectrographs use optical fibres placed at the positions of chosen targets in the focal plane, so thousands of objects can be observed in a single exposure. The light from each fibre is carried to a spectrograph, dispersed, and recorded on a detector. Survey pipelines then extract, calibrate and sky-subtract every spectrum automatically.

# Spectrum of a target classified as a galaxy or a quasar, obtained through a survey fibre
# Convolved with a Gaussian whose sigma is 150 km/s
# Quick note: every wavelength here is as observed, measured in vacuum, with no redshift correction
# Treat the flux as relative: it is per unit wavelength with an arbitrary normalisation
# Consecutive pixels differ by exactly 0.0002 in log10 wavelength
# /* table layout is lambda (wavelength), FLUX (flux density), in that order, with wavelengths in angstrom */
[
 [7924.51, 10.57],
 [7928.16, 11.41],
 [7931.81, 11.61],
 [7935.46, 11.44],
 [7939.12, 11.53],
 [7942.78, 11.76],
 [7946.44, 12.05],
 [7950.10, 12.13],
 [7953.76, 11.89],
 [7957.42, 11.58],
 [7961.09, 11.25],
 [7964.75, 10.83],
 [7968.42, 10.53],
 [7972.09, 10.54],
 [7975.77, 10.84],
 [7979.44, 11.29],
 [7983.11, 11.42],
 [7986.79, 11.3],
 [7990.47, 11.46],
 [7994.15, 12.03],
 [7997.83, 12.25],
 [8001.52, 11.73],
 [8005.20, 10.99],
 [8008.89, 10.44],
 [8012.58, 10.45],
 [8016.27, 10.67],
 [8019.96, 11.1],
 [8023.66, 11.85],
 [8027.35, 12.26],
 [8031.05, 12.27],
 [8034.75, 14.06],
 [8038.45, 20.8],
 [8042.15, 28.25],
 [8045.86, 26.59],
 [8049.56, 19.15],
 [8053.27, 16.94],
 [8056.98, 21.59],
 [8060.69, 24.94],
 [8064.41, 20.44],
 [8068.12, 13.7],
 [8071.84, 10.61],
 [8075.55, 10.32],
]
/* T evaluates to 8.7 angstrom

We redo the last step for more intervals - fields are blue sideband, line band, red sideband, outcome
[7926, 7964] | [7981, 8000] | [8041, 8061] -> 5.39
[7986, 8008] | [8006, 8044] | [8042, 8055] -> 7.55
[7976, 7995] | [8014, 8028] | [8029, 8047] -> 4.79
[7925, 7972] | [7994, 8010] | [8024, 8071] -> 4.08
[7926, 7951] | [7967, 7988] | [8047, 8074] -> 4.29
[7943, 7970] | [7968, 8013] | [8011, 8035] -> 1.43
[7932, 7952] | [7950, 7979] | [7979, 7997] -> 1.29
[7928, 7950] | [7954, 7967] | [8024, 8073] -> 1.73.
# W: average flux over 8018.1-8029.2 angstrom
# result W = 11.7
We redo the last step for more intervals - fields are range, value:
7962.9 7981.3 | 10.8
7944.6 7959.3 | 11.9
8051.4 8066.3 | 21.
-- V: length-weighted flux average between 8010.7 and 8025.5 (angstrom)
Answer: 11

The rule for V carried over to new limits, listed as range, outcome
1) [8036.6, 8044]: 24.5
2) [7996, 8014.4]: 11.2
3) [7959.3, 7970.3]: 10.9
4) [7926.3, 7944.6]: 11.5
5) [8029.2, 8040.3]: 15.7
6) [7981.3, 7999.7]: 11.7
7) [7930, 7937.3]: 11.5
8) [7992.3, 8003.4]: 12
